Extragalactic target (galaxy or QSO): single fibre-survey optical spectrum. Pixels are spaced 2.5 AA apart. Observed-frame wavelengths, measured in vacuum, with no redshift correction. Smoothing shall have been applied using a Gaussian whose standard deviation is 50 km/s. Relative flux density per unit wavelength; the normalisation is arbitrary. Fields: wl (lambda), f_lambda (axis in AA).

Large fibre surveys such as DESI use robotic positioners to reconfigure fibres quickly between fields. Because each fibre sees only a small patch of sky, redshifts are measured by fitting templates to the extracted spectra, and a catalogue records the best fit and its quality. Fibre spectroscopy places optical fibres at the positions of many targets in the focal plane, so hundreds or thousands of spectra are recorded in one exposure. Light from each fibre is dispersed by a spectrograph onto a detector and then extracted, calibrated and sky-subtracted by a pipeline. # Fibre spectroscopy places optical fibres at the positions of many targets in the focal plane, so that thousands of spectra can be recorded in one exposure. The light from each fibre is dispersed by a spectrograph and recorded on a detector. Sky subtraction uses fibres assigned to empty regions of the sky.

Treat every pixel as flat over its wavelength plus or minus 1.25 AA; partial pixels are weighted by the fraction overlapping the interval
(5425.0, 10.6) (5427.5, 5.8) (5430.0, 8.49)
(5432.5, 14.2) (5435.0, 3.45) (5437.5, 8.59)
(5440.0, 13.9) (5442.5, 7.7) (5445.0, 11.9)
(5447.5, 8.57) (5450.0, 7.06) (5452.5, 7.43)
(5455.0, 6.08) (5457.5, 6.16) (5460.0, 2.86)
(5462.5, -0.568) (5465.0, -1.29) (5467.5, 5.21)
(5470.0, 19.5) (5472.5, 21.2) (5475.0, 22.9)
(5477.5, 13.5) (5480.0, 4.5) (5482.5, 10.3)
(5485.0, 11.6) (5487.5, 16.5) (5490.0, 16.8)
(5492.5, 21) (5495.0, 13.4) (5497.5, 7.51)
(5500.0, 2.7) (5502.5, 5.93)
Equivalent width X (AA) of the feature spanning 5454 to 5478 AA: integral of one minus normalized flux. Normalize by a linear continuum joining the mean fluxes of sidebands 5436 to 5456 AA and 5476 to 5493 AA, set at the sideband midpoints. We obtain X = 4.4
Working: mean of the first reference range 8.87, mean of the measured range 9.47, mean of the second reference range 13.3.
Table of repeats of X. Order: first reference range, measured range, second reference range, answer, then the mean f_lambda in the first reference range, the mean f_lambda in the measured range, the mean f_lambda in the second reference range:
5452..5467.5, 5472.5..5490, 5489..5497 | -4.85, 3.39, 14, 16.2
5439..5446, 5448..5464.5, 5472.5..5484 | 9.91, 11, 4.73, 13.7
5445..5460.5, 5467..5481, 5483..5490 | -4.68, 6.98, 15.1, 14.1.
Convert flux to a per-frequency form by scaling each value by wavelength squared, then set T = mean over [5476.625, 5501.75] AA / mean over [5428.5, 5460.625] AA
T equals 1.43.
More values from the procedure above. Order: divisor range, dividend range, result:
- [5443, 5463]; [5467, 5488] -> 2.20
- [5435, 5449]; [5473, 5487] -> 1.41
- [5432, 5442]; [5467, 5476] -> 1.91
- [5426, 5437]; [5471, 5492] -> 1.88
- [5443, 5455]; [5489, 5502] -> 1.43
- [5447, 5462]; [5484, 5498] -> 2.56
